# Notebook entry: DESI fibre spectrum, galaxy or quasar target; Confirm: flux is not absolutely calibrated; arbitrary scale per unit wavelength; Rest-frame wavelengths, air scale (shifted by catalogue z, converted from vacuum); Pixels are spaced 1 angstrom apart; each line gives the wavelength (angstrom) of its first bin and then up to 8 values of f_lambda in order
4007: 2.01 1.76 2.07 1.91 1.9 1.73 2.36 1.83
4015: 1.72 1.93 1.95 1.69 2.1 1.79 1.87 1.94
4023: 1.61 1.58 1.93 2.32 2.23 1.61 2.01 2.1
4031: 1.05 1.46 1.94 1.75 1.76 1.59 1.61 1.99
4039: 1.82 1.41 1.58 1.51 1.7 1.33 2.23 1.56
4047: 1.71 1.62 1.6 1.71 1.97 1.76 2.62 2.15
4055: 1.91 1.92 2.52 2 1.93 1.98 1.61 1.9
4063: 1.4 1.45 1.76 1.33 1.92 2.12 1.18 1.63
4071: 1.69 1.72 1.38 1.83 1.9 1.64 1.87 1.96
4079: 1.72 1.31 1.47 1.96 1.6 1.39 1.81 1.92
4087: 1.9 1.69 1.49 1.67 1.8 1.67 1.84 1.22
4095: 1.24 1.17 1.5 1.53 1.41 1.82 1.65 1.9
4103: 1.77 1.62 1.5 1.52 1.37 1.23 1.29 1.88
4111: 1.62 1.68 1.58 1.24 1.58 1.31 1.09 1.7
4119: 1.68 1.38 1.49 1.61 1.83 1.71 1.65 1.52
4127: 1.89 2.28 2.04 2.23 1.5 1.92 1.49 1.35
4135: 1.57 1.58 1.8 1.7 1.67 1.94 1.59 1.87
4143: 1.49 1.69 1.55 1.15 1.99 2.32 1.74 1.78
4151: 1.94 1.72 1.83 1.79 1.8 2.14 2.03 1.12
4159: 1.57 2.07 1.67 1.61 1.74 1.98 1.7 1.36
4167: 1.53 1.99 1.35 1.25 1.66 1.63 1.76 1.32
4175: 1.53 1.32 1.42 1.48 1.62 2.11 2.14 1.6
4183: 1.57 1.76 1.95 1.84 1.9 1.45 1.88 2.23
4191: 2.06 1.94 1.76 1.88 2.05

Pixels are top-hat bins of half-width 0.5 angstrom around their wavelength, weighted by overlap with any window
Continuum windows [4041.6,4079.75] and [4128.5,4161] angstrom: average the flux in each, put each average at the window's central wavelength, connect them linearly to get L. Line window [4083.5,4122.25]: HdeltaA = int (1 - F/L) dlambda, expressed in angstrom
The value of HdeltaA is 4.5 angstrom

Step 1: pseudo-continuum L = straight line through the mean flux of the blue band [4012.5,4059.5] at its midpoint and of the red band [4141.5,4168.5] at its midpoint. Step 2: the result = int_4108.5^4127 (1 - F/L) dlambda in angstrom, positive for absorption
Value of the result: 2.3 angstrom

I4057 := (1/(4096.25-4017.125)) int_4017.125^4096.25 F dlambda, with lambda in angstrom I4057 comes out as 1.74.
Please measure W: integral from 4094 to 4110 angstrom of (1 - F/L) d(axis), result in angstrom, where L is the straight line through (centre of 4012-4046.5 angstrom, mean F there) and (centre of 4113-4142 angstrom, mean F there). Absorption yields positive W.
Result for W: 1.8 angstrom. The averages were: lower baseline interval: 1.79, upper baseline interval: 1.66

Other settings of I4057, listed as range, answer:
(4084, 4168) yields 1.66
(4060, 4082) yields 1.67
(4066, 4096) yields 1.66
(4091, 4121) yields 1.52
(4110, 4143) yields 1.66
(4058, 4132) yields 1.64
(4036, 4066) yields 1.79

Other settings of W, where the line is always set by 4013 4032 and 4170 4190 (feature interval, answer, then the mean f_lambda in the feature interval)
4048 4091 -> 0.8 angstrom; 1.77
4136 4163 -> -0.5 angstrom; 1.75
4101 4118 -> 2.3 angstrom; 1.52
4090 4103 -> 1.5 angstrom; 1.57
